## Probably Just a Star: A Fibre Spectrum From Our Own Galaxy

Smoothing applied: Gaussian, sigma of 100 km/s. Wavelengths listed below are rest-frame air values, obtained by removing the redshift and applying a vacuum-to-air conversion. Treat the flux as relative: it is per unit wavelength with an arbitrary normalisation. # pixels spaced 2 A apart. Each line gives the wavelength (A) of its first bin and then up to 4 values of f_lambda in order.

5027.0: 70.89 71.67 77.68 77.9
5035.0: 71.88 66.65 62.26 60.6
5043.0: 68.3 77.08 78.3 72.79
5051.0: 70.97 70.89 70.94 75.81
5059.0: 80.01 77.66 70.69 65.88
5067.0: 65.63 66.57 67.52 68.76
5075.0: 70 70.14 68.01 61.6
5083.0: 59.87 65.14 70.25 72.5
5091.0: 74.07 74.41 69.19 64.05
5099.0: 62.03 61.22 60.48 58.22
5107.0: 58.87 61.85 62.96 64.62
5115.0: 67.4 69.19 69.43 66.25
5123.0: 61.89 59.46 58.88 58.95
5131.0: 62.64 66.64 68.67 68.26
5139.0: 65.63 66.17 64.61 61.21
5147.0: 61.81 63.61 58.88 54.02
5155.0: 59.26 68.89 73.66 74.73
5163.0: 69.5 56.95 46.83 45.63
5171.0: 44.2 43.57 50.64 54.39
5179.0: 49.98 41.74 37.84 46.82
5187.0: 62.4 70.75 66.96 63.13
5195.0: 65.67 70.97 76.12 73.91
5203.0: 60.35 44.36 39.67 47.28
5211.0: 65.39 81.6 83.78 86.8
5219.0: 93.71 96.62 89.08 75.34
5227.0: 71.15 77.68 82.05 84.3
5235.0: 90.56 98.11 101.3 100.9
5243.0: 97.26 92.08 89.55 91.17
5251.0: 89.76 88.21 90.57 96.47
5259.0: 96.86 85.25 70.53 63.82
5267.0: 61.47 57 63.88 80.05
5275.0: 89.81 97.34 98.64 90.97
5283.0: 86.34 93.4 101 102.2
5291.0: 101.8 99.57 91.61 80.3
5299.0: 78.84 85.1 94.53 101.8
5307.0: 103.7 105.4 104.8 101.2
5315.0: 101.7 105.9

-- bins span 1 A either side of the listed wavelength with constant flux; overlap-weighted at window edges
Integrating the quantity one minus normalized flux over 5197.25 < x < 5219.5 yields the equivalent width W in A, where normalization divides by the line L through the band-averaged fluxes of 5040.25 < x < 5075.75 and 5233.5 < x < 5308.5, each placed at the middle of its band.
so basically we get 4.2 A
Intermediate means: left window 71.1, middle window 68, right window 89.3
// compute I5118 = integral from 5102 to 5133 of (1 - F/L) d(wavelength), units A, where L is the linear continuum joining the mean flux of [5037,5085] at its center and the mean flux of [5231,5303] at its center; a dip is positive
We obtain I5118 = 4.9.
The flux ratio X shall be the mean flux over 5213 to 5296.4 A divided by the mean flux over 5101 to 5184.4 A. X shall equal 1.46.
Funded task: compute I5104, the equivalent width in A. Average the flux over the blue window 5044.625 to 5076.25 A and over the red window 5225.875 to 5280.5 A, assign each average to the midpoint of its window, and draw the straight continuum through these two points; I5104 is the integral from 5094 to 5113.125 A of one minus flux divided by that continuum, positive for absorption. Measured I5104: 3.2 A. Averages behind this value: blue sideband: 71.7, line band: 62.2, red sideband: 85.4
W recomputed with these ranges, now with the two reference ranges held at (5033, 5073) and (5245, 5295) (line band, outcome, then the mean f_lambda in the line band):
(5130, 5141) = 1.5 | 66.4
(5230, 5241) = -1.0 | 92.1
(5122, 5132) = 2.1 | 60.4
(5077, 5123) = 5.4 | 65.5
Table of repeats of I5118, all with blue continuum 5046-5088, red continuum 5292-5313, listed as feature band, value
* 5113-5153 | 6.7 A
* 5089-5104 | 1.2 A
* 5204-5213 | 3.4 A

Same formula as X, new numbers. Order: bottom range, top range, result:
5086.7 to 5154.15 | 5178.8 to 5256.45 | 1.18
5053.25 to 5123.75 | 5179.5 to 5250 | 1.11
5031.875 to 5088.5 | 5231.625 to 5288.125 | 1.25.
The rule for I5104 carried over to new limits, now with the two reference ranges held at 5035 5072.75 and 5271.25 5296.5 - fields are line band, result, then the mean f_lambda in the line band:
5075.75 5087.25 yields 1.2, 65.6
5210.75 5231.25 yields 1.0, 82.7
